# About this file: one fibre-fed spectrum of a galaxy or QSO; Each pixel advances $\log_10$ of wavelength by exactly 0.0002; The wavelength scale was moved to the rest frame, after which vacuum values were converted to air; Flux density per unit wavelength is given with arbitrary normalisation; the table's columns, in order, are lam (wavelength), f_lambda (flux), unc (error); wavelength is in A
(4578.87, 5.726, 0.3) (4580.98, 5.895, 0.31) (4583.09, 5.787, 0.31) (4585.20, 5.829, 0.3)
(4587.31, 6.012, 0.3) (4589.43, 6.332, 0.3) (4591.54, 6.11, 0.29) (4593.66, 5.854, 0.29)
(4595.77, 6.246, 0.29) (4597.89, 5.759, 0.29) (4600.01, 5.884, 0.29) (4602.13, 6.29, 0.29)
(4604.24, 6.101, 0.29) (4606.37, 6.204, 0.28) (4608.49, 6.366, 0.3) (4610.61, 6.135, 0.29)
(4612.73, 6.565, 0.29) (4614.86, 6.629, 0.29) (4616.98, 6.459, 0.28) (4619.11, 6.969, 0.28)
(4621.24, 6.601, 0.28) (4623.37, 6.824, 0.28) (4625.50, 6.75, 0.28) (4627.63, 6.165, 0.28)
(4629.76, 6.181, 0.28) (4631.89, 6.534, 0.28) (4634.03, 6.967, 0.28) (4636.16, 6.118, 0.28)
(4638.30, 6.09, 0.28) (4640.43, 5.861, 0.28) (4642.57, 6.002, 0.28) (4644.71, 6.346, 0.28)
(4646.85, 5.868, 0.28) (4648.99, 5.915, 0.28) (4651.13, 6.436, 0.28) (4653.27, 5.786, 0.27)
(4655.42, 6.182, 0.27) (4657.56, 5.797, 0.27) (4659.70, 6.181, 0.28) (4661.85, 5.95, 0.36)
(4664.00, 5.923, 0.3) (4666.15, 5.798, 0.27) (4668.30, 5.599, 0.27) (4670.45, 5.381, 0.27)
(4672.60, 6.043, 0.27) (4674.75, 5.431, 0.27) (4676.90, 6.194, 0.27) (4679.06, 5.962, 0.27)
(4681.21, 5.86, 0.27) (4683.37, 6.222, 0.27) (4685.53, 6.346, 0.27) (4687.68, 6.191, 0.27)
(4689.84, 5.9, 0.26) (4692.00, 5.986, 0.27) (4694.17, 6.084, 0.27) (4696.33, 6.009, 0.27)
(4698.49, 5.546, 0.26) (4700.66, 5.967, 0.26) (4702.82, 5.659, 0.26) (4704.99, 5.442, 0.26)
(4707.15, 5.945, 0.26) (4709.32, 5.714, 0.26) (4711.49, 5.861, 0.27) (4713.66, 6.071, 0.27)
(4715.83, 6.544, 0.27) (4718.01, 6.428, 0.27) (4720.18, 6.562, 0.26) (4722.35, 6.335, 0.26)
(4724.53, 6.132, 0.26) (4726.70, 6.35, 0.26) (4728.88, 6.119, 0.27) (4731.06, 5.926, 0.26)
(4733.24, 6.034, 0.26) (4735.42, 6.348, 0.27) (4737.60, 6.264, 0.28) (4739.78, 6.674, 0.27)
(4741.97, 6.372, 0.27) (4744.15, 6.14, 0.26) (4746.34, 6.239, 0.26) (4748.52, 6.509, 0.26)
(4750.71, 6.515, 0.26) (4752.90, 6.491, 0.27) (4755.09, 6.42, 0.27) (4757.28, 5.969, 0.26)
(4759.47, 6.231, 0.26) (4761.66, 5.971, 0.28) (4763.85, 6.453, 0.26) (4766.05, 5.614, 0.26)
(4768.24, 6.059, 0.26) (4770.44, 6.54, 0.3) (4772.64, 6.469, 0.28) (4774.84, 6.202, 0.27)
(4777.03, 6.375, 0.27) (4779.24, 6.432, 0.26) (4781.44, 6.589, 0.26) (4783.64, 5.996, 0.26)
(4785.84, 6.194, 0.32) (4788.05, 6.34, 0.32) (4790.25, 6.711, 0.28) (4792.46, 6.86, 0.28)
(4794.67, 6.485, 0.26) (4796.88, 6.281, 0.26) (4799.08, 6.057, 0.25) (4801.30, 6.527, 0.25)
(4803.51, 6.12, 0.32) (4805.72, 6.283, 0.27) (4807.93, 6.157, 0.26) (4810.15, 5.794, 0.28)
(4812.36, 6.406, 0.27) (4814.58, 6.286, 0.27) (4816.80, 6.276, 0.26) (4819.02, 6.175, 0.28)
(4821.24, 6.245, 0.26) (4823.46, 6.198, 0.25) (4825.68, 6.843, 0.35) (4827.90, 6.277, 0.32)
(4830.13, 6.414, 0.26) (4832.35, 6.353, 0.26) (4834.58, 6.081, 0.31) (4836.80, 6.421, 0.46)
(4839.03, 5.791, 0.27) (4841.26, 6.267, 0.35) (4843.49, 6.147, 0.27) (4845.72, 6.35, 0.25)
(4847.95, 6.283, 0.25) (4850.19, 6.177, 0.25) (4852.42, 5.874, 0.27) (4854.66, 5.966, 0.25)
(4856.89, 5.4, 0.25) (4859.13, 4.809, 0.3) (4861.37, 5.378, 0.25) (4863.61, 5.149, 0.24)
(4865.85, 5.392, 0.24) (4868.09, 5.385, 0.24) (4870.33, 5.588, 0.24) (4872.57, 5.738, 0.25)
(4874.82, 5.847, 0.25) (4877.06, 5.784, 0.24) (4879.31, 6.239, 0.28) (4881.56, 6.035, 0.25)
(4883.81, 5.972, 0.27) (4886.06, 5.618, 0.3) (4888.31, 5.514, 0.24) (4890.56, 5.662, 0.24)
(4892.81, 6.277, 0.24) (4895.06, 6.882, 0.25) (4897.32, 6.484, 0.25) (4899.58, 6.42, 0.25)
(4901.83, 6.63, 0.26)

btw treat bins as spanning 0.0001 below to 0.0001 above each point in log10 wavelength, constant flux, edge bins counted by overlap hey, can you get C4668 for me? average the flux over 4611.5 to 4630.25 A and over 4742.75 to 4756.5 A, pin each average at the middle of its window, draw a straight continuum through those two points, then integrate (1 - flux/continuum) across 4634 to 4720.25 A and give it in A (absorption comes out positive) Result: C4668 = 6.7 A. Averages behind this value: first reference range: 6.58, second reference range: 6.38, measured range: 5.99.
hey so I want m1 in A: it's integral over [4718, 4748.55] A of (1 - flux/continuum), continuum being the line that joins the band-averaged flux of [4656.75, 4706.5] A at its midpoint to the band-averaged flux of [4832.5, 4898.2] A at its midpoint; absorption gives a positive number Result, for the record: -2.0 A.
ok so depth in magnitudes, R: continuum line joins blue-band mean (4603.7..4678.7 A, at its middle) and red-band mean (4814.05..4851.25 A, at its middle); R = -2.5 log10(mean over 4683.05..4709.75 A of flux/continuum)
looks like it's 0.05 mag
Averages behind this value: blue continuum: 6.18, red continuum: 6.27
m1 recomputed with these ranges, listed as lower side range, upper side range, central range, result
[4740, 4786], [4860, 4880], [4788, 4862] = -3.7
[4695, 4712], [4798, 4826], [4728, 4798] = -3.2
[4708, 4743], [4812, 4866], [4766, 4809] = -1.4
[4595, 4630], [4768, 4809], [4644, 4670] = 1.6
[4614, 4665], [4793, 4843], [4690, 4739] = 1.6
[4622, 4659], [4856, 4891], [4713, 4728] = -0.8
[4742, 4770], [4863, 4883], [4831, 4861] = -0.8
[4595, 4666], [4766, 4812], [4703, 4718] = 0.8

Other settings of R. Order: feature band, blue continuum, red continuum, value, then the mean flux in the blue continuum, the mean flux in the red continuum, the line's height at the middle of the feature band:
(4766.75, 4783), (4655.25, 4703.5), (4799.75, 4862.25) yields -0.054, 5.92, 6.12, 6.05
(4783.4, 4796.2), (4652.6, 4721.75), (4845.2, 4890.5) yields -0.112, 5.96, 5.71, 5.82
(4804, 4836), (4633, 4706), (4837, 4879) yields -0.084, 5.97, 5.76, 5.81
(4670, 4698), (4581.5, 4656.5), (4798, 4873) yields 0.034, 6.23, 6.02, 6.17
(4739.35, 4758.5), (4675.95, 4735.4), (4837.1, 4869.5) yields -0.069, 6.06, 5.76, 5.97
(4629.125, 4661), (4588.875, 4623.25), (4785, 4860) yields 0.023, 6.3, 6.2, 6.28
